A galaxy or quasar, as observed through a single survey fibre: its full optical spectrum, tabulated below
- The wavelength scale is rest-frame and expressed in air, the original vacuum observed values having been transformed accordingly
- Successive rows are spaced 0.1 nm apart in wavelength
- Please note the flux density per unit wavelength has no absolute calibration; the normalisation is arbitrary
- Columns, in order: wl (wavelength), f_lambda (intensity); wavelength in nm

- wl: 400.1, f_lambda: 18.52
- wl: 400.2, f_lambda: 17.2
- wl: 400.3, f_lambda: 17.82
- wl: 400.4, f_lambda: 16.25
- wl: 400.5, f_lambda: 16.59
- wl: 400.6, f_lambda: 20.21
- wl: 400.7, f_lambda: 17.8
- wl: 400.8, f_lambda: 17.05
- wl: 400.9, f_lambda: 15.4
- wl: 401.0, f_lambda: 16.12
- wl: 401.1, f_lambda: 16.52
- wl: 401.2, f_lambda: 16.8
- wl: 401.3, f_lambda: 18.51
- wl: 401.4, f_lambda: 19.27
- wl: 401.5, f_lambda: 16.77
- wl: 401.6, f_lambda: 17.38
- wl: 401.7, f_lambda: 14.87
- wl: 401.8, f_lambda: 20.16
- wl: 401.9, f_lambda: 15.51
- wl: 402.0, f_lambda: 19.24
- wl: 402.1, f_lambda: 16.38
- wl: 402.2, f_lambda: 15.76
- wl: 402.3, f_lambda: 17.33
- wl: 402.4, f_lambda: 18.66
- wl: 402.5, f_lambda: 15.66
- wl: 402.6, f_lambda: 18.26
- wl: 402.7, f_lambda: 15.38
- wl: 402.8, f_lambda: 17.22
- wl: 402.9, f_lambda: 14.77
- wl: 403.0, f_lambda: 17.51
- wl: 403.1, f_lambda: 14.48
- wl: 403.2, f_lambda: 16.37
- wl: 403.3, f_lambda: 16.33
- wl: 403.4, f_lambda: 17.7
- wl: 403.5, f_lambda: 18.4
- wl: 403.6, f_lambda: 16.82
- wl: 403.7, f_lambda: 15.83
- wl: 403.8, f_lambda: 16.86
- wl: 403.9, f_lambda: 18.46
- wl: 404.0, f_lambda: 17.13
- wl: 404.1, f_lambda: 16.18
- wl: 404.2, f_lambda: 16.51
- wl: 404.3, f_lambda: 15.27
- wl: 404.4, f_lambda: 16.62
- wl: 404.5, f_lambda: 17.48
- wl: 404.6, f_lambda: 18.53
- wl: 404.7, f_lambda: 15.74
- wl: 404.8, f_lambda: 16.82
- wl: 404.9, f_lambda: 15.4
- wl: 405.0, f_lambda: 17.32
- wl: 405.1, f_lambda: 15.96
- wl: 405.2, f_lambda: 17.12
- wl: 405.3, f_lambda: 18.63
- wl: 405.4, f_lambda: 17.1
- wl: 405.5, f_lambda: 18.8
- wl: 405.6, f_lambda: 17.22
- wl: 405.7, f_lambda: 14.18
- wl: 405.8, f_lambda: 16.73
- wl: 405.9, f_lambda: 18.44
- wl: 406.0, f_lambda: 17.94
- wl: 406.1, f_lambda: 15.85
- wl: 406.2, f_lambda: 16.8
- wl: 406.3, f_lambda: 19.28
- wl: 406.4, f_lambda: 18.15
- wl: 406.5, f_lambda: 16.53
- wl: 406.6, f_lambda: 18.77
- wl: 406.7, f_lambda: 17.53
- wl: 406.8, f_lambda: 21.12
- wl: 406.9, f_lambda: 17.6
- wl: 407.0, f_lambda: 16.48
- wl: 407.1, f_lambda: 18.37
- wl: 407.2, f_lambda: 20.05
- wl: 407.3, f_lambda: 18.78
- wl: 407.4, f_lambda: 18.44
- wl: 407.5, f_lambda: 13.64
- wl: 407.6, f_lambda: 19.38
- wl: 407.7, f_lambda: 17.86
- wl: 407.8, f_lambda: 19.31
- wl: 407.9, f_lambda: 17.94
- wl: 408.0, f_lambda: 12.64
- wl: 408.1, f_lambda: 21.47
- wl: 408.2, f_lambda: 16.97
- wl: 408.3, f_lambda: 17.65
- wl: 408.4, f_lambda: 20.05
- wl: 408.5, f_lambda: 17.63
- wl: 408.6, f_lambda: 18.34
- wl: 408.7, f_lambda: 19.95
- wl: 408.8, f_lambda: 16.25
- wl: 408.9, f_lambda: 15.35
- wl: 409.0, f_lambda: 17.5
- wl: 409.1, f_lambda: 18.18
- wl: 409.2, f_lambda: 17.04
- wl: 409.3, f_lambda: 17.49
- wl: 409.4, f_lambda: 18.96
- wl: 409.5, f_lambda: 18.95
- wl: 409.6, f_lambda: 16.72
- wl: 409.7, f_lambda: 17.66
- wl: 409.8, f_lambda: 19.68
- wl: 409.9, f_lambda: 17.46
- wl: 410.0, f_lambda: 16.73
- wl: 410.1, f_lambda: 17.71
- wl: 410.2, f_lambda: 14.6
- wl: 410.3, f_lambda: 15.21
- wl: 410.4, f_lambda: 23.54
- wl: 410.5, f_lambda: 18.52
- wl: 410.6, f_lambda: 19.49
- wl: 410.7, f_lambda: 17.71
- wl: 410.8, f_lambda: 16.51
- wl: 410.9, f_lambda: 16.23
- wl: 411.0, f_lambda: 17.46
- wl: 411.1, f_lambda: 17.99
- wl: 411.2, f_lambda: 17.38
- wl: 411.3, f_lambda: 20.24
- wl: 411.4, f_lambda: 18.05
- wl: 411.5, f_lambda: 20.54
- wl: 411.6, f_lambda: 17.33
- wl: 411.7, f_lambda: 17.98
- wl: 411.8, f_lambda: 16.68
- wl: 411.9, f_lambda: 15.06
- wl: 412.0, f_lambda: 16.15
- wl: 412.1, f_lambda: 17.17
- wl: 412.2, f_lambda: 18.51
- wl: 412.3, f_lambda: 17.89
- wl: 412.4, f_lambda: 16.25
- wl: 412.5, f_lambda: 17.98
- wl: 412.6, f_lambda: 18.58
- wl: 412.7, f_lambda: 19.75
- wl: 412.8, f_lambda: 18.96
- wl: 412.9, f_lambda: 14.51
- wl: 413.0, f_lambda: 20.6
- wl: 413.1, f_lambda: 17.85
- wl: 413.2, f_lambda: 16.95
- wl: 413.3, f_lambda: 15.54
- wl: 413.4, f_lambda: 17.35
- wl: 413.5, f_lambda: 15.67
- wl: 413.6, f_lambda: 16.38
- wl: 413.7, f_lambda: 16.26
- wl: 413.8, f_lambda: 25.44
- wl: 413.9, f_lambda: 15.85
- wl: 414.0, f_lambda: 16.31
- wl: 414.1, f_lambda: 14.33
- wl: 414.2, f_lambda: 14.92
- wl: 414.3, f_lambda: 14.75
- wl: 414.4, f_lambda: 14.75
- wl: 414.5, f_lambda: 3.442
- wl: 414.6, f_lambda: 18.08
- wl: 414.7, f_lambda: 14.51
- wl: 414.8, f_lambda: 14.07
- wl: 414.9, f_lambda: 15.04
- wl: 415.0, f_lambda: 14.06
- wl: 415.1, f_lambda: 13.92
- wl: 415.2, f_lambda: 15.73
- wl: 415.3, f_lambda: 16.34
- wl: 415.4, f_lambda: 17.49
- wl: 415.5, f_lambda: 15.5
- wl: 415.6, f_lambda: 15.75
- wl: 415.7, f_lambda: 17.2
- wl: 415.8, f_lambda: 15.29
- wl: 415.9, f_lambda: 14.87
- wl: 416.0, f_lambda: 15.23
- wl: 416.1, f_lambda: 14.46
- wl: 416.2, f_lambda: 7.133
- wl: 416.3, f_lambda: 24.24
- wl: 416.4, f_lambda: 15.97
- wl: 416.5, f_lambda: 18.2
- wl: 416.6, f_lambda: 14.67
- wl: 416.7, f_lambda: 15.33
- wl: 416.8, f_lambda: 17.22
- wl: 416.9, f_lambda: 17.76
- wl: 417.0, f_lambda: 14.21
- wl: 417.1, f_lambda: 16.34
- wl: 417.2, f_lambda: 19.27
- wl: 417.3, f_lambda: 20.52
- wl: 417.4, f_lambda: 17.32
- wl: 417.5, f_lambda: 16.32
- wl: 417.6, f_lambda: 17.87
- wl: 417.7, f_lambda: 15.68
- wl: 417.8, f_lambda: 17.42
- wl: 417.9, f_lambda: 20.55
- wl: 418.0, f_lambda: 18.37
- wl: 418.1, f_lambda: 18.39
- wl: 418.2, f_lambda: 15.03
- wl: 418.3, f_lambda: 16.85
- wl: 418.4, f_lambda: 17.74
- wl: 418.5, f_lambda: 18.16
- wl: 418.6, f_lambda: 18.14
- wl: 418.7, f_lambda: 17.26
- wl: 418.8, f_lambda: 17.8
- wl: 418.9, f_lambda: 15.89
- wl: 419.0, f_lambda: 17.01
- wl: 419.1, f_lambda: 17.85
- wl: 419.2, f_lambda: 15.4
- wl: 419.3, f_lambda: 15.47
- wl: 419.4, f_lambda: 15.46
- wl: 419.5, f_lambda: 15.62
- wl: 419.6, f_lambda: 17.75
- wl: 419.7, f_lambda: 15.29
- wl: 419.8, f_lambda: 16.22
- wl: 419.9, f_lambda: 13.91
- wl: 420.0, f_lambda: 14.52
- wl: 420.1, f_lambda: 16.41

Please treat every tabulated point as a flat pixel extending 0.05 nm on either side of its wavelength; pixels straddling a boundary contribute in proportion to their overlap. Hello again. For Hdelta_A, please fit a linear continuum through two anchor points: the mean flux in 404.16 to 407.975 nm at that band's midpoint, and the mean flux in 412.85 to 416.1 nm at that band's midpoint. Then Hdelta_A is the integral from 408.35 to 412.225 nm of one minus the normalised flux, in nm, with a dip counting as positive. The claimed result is -0.28 nm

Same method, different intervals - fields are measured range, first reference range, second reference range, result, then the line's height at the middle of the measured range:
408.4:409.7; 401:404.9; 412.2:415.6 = -0.098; 16.5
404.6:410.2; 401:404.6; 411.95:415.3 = -0.320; 16.7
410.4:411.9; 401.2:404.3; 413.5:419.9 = -0.141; 16.5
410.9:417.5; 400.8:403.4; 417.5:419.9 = 0.136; 16.9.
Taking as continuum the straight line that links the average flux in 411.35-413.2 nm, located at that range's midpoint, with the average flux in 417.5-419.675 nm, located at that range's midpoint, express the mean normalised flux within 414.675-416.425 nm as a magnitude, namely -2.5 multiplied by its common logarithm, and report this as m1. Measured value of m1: 0.134 mag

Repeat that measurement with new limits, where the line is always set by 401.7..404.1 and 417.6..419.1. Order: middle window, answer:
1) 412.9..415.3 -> 0.11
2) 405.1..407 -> -0.03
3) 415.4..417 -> 0.10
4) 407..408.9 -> -0.05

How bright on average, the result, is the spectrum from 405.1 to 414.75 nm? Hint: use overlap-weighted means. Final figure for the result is 17.4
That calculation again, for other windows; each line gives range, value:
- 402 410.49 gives 17.4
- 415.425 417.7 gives 16.4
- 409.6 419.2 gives 16.9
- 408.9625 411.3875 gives 17.9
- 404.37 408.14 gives 17.5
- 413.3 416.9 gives 15.6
